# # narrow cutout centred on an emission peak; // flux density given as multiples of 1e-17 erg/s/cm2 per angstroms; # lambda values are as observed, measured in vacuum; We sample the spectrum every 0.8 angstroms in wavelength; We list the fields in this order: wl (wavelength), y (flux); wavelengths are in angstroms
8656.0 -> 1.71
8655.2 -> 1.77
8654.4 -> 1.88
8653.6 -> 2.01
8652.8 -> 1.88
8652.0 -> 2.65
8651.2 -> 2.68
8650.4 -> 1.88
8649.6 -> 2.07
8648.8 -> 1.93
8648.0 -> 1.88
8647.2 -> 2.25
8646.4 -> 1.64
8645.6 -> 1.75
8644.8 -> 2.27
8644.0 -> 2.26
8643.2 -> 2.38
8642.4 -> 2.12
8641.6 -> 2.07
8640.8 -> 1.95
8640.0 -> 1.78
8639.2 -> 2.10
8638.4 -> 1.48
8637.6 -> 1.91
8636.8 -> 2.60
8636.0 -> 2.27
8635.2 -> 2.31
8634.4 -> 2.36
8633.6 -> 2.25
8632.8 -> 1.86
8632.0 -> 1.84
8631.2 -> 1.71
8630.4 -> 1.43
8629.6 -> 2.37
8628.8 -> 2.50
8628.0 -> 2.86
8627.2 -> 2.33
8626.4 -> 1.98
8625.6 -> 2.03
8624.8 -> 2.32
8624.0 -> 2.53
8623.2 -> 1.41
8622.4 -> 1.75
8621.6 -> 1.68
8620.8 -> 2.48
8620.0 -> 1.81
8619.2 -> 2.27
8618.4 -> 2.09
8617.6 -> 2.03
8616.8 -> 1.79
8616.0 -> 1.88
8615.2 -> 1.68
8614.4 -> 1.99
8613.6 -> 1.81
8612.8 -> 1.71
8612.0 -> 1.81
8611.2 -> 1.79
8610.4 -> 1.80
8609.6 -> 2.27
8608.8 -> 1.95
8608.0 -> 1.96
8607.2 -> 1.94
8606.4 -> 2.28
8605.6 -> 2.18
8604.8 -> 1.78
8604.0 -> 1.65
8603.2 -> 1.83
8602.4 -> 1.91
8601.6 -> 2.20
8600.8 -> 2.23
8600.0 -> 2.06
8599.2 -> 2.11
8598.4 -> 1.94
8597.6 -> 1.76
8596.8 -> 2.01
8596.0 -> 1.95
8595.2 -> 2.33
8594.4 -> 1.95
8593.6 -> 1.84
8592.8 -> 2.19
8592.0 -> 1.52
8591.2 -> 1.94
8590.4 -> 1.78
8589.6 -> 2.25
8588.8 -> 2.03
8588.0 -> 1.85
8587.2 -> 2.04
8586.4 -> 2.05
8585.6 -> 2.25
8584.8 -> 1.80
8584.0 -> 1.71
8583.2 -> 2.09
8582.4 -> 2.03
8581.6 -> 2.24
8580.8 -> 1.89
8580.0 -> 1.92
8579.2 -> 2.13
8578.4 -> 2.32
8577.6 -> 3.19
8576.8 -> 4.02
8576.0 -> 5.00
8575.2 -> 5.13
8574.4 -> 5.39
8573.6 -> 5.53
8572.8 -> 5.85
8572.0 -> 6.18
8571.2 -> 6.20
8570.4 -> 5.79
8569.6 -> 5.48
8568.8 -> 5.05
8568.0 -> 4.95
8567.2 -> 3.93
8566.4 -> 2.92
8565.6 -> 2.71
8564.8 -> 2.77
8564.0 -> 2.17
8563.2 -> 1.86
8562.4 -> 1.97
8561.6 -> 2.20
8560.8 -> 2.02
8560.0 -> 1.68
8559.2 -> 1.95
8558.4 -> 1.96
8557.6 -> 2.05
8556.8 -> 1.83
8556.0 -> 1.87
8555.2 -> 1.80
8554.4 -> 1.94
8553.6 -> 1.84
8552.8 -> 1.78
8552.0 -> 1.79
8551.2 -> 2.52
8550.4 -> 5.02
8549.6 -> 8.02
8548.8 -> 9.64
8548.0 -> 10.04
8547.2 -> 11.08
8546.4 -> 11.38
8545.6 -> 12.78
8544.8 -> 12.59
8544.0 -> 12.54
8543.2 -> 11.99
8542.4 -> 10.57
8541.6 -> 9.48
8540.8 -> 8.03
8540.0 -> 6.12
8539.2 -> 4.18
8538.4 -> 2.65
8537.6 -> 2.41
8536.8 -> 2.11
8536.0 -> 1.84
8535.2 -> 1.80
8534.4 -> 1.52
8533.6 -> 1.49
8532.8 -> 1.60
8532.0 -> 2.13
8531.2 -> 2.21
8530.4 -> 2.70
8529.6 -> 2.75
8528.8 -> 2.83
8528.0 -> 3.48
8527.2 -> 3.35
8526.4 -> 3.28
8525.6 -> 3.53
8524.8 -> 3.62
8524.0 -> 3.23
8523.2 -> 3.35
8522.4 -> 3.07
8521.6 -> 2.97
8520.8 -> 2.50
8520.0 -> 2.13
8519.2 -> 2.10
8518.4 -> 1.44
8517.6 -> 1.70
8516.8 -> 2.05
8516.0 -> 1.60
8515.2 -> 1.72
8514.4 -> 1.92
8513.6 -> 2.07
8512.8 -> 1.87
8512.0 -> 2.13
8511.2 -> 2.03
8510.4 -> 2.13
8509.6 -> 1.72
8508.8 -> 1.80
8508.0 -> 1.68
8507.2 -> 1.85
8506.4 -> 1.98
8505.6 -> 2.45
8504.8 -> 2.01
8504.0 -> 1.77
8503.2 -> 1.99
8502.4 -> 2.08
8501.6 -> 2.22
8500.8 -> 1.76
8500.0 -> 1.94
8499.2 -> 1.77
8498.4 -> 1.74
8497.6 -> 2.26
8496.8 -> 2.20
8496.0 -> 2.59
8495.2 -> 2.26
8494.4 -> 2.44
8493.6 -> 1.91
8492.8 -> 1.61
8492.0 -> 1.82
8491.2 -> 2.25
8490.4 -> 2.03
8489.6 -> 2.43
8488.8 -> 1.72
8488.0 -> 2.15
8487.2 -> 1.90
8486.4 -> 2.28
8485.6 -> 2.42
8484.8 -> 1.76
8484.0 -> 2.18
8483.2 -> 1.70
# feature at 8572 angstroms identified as [N II]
